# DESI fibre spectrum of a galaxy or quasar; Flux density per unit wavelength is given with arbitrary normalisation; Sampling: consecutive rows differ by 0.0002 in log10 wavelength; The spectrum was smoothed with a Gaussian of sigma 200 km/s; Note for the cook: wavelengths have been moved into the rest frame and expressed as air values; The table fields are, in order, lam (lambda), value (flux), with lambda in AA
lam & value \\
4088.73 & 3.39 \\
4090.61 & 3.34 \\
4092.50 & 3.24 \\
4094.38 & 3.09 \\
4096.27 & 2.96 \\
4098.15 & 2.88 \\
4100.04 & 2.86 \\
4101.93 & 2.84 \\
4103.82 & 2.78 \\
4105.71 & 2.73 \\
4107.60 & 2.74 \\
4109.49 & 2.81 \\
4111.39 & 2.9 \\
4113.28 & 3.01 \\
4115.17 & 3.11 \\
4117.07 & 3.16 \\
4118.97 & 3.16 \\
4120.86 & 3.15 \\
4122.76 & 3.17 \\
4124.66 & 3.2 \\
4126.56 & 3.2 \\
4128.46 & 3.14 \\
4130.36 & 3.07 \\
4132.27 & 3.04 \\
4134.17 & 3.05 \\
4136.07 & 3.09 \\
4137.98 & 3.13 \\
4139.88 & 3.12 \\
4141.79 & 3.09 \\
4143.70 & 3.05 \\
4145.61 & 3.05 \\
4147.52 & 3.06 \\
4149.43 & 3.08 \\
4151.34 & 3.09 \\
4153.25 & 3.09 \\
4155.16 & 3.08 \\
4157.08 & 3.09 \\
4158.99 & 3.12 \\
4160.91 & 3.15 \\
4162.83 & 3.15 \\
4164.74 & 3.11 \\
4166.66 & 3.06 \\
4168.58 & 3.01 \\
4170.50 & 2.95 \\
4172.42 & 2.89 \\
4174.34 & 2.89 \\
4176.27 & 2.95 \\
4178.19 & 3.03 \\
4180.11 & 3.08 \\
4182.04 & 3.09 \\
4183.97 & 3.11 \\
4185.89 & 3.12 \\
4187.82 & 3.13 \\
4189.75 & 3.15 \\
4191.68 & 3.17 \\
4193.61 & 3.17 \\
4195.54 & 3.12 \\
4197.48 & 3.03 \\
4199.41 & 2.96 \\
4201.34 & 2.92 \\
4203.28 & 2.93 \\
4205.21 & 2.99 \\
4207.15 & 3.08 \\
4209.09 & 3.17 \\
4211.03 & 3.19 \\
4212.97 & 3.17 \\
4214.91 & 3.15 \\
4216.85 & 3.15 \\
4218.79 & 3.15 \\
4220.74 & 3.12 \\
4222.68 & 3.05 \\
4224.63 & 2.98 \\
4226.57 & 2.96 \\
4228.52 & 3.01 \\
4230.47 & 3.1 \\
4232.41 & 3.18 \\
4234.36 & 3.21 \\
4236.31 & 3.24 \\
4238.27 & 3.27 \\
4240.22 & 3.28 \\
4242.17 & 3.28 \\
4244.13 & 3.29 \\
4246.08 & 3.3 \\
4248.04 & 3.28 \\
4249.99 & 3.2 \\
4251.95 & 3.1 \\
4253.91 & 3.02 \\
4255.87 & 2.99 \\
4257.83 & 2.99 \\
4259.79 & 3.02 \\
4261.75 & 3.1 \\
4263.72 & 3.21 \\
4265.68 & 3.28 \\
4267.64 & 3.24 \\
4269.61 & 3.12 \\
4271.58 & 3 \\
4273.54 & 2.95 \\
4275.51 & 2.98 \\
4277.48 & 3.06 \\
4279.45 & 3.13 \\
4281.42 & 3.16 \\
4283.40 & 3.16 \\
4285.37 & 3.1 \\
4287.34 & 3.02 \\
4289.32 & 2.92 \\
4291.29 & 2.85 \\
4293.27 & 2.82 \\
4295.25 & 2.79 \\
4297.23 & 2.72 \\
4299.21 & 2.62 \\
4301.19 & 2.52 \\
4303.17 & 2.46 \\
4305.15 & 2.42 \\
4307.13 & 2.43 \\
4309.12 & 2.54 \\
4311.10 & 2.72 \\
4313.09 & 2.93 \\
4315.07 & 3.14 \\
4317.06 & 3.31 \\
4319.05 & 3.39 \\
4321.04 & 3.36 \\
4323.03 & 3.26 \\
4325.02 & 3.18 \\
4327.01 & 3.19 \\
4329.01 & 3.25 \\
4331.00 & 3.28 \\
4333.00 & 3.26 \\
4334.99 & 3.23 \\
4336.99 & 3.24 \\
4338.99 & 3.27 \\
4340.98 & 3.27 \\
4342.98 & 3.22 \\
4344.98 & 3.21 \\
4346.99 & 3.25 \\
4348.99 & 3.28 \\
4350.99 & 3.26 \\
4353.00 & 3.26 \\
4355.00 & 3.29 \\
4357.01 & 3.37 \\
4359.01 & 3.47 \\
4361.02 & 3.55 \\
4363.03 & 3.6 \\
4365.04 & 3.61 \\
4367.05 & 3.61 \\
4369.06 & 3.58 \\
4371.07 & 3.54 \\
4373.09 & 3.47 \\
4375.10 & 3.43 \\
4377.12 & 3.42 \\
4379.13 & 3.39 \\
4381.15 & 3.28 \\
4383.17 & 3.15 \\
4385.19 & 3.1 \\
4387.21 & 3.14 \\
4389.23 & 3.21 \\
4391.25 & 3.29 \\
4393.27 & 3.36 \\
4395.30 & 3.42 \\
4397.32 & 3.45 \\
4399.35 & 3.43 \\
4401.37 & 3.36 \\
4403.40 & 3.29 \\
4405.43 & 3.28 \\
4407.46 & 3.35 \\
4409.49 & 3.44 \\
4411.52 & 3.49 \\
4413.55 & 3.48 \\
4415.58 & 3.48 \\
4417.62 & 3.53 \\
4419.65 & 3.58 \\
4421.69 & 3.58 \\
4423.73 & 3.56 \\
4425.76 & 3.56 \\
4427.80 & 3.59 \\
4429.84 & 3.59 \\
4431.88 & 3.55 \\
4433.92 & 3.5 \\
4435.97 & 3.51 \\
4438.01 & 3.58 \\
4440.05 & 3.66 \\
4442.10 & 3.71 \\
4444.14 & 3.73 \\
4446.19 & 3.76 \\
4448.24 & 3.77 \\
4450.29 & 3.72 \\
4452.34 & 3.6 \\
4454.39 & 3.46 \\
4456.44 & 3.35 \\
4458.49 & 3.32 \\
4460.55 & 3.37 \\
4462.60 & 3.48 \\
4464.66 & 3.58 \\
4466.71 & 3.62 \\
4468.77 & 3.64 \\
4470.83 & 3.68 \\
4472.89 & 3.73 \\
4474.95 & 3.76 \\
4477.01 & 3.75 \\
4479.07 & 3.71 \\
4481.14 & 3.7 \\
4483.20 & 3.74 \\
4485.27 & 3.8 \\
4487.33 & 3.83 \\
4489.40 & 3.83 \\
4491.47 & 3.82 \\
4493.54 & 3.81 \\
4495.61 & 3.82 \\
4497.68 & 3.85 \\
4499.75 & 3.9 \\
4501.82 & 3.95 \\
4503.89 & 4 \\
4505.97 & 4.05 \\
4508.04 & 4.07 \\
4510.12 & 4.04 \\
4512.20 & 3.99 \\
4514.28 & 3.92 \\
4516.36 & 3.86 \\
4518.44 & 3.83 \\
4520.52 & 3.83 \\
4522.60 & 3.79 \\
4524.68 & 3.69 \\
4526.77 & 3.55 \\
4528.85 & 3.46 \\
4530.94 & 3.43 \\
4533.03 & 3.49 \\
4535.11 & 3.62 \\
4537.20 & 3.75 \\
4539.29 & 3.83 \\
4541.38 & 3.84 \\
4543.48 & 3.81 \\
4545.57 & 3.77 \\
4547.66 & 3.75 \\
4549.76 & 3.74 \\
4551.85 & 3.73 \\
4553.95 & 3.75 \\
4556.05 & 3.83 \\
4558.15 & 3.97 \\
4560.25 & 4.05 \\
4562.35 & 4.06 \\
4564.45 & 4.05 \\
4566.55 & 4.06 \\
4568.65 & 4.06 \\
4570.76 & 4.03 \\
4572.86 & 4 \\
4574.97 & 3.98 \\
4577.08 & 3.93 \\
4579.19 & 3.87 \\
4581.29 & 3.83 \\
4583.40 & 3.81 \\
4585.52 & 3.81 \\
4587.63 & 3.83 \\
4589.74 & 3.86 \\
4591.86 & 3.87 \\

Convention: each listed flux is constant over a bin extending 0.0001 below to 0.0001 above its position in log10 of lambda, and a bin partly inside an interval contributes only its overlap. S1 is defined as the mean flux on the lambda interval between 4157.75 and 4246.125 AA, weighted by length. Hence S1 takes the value 3.1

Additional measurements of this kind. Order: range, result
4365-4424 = 3.4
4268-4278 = 3.03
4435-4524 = 3.74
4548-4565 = 3.89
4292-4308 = 2.6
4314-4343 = 3.26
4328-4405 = 3.34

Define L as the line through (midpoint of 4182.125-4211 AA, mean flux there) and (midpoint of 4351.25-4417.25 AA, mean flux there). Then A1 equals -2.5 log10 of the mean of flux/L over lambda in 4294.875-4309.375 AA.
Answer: 0.26 mag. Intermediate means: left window 3.08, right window 3.39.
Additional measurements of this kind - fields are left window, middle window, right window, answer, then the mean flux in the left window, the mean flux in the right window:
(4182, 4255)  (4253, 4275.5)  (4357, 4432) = 0.04 mag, 3.13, 3.44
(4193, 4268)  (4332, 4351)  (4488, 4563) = 0.04 mag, 3.12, 3.82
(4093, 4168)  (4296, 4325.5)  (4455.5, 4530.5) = 0.19 mag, 3.04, 3.75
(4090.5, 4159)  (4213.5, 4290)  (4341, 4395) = 0.03 mag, 3.04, 3.36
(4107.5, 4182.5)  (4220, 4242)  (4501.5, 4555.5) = 0.03 mag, 3.06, 3.79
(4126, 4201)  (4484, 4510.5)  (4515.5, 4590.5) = -0.05 mag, 3.07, 3.82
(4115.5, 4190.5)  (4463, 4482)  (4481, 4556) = 0.01 mag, 3.09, 3.8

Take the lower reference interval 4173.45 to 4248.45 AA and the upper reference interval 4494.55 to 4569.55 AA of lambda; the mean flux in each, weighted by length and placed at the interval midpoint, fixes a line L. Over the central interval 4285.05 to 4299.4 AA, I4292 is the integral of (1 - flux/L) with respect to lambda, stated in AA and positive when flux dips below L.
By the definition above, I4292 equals 1.9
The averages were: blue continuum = 3.11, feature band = 2.86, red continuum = 3.84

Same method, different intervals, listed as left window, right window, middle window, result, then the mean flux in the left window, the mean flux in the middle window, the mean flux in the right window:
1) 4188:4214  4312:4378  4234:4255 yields -0.4 AA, 3.08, 3.22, 3.33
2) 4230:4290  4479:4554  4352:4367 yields -0.3 AA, 3.14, 3.46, 3.79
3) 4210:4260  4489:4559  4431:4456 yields 0.0 AA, 3.14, 3.62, 3.8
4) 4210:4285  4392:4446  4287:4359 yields 5.5 AA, 3.13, 3.05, 3.51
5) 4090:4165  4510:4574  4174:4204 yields 1.0 AA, 3.05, 3.06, 3.82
